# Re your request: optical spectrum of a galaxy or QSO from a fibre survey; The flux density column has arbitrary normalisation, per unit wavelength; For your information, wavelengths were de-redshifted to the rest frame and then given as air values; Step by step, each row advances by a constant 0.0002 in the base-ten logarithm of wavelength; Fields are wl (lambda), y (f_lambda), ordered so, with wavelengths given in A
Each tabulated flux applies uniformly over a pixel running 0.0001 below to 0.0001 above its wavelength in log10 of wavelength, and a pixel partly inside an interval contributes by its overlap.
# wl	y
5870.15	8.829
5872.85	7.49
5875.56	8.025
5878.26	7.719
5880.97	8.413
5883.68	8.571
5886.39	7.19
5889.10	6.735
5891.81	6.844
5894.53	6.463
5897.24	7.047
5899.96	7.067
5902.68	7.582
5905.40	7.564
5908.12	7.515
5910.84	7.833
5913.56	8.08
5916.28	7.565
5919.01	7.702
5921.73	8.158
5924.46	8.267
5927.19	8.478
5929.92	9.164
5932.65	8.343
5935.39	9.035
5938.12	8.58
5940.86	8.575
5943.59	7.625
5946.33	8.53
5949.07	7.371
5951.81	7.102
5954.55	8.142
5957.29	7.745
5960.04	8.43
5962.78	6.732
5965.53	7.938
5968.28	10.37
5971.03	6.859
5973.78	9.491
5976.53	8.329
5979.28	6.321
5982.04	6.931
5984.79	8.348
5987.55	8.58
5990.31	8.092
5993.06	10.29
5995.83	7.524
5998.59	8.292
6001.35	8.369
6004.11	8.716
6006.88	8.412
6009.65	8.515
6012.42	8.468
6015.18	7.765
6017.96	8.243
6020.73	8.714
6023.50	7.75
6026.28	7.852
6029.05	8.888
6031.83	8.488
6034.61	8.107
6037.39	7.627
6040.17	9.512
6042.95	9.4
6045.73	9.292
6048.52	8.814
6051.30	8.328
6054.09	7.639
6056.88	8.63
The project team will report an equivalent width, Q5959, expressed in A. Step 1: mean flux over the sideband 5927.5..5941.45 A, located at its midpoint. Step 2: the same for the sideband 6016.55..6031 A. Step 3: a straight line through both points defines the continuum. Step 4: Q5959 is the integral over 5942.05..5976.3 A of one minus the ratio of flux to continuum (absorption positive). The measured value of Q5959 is 2.24 A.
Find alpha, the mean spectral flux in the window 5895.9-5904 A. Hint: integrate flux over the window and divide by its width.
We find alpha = 7.23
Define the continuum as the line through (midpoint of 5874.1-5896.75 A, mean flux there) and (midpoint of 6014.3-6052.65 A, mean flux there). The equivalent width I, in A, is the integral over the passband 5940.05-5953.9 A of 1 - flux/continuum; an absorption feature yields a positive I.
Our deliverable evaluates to 0.1 A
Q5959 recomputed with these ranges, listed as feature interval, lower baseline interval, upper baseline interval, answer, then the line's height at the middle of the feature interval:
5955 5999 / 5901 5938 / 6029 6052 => 1.4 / 8.4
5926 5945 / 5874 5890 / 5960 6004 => -1.3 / 8.01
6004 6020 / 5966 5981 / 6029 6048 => 0.4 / 8.54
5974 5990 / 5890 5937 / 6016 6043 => 0.6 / 8.15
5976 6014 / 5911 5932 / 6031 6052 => 1.3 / 8.51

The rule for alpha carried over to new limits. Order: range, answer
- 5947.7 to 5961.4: 7.76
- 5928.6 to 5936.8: 8.84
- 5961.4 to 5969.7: 8.34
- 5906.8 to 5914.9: 7.81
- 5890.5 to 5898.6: 6.78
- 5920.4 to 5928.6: 8.3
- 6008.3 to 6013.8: 8.5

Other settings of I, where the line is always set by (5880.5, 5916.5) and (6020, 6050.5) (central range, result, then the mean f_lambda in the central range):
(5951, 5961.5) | 0.0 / 7.89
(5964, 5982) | -0.1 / 8.11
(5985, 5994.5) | -0.8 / 8.9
